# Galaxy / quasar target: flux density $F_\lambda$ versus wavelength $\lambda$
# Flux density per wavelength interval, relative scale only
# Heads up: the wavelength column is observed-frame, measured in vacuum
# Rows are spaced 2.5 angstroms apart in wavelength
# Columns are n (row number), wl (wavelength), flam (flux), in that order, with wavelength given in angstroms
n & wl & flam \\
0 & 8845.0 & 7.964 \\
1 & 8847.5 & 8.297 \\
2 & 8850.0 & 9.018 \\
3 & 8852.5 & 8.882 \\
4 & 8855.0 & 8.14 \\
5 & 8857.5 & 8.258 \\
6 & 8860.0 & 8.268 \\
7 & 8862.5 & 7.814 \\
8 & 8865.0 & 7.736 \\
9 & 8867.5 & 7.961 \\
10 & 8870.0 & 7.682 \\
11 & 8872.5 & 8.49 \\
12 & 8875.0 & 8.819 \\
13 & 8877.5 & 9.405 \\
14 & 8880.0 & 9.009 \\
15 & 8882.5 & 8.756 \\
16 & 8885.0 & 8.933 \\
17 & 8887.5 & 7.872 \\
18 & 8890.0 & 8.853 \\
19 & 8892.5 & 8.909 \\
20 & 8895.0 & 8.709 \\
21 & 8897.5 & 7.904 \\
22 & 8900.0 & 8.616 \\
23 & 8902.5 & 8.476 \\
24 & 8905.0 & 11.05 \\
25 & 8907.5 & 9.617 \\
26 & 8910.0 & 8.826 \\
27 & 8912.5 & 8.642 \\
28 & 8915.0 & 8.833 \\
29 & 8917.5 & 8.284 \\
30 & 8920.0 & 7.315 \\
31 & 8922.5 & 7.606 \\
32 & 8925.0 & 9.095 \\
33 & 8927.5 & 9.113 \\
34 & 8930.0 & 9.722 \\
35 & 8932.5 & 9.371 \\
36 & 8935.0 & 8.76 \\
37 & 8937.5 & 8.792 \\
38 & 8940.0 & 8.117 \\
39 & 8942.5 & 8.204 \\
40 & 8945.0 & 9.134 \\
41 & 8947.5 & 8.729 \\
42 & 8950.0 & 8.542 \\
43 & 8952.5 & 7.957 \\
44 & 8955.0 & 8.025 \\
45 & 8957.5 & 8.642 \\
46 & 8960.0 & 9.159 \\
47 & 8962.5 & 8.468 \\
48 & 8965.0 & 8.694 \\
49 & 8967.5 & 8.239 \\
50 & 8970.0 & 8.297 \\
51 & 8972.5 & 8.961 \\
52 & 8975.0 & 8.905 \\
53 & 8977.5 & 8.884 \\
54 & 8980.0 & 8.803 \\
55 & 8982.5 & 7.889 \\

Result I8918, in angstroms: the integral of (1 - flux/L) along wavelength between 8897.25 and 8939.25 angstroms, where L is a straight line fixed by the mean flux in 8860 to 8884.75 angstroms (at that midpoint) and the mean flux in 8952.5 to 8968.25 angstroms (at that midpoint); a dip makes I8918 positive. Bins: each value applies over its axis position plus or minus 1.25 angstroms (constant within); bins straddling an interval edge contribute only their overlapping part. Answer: -1.9 angstroms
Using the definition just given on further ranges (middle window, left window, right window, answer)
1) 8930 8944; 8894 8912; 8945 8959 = -0.2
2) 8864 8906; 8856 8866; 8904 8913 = 0.7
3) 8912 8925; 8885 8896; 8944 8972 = 0.6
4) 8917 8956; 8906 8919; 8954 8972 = 0.6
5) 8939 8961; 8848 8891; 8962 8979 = 0.3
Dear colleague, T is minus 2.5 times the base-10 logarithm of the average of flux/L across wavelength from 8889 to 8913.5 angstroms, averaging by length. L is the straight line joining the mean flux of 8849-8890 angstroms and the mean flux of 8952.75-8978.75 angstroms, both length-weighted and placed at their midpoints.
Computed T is -0.06 mag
